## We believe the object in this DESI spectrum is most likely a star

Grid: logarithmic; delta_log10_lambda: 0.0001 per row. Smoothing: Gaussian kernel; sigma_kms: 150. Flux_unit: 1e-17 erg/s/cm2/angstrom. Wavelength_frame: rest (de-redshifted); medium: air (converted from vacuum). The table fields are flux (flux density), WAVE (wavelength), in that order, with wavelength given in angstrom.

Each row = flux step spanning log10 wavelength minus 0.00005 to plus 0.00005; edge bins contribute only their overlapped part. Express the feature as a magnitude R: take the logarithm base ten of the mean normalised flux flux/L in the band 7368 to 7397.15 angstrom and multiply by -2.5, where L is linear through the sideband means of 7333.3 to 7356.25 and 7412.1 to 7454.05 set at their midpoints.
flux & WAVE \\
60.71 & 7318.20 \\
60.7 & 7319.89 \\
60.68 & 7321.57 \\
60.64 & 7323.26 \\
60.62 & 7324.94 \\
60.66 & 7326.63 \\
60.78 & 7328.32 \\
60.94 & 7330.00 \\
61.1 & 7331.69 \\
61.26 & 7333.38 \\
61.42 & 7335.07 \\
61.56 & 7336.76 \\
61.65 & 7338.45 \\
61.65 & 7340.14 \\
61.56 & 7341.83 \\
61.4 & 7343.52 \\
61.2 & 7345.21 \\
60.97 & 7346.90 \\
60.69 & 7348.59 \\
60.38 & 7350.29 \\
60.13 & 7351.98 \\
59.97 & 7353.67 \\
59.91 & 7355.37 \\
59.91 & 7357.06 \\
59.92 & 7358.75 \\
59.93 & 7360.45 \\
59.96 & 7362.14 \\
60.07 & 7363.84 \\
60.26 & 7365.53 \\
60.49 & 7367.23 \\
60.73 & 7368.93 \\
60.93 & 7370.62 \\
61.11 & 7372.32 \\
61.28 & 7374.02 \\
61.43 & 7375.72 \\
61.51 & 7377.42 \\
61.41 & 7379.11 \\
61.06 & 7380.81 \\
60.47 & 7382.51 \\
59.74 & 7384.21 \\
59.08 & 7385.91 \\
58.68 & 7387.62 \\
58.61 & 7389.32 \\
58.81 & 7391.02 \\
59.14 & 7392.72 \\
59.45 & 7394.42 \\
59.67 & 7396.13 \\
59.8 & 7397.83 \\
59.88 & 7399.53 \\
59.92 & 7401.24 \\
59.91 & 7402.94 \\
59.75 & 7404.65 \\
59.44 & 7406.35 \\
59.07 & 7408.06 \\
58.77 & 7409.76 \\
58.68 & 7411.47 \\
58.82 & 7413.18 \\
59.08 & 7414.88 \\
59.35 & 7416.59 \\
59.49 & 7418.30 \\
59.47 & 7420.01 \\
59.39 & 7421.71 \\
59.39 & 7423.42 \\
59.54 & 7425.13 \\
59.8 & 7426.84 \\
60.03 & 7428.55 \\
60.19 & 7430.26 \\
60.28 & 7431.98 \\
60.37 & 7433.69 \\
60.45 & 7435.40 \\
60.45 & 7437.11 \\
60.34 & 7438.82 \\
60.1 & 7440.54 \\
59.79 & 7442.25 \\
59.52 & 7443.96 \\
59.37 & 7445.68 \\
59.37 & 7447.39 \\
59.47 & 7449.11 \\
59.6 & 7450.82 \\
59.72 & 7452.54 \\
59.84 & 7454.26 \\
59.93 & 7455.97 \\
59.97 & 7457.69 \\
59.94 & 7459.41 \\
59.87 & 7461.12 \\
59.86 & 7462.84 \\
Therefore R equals 0.00 mag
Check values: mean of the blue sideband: 61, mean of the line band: 60.2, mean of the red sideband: 59.7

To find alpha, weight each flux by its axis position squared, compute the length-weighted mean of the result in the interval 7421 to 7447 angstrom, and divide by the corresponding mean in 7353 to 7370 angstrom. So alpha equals 1.02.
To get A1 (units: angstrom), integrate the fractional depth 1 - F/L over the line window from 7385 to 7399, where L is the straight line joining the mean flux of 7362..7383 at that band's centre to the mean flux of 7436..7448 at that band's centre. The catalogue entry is 0.33 angstrom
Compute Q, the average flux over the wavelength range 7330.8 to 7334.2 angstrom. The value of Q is 61.1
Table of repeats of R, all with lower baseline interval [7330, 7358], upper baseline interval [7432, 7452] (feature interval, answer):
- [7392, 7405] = 0.012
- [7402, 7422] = 0.017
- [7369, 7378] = -0.010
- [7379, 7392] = 0.016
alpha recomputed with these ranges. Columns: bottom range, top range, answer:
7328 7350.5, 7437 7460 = 1.01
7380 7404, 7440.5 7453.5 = 1.02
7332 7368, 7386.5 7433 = 1.00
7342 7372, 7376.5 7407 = 1.00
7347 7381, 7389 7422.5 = 0.99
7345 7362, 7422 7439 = 1.02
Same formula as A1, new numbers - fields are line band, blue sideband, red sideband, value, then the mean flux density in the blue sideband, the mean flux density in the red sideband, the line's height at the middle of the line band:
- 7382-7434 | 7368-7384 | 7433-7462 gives 0.9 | 61.1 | 59.9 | 60.5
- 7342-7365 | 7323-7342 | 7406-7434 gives 0.1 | 61.2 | 59.5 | 60.8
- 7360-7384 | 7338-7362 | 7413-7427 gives -0.2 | 60.6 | 59.4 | 60.3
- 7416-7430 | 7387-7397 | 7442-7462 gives 0.0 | 59.1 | 59.7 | 59.4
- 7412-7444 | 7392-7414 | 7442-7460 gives -0.1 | 59.4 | 59.7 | 59.5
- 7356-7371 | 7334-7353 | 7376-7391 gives 0.1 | 61.1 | 60.1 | 60.6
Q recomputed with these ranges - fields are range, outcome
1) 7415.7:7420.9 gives 59.5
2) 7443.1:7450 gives 59.5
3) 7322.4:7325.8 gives 60.6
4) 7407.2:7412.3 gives 58.8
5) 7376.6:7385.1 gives 60.9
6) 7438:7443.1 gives 60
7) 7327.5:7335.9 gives 61.1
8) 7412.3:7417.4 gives 59.1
